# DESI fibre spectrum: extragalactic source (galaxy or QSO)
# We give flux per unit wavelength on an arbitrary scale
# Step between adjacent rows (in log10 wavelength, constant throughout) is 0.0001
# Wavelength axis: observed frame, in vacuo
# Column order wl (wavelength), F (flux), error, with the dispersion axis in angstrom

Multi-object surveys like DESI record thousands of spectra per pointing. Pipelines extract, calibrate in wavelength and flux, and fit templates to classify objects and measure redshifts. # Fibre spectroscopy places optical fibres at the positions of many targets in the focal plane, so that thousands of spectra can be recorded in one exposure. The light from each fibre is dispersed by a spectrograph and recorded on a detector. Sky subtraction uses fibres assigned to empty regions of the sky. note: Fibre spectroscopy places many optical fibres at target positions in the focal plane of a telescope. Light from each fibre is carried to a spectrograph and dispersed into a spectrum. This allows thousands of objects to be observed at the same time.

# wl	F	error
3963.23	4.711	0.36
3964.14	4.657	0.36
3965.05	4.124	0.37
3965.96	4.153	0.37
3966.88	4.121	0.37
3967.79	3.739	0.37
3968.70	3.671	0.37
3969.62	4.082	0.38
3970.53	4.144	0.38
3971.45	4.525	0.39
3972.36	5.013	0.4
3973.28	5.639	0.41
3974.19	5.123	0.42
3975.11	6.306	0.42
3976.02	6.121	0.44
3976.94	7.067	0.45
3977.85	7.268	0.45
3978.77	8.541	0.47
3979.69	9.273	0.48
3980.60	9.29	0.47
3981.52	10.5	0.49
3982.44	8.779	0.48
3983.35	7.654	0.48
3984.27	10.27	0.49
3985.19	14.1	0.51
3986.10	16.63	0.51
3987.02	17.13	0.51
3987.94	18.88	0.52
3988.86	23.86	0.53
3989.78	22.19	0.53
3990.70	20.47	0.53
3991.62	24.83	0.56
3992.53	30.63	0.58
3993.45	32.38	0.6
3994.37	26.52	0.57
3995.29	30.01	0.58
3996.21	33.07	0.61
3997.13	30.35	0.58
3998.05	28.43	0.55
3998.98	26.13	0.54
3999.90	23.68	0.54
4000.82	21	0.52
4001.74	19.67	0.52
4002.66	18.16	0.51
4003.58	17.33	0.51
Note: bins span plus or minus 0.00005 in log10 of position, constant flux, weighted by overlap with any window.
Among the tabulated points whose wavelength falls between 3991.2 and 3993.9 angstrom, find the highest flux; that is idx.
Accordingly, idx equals 32.38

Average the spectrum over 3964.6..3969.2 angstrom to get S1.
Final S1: 3.96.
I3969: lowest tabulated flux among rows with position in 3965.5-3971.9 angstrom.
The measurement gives 3.671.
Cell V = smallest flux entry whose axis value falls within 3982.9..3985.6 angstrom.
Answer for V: 7.654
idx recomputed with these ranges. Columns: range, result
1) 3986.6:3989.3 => 23.86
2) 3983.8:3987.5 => 17.13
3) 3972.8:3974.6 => 5.639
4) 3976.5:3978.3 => 7.268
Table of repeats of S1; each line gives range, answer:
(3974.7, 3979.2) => 7.06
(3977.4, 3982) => 8.96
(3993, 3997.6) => 30.5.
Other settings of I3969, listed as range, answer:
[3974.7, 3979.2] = 6.121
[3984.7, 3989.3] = 14.1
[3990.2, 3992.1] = 20.47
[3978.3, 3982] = 8.541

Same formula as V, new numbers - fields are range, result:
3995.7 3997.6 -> 30.35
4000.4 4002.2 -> 19.67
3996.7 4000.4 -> 23.68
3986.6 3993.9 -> 17.13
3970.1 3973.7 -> 4.144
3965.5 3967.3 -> 4.121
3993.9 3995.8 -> 26.52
